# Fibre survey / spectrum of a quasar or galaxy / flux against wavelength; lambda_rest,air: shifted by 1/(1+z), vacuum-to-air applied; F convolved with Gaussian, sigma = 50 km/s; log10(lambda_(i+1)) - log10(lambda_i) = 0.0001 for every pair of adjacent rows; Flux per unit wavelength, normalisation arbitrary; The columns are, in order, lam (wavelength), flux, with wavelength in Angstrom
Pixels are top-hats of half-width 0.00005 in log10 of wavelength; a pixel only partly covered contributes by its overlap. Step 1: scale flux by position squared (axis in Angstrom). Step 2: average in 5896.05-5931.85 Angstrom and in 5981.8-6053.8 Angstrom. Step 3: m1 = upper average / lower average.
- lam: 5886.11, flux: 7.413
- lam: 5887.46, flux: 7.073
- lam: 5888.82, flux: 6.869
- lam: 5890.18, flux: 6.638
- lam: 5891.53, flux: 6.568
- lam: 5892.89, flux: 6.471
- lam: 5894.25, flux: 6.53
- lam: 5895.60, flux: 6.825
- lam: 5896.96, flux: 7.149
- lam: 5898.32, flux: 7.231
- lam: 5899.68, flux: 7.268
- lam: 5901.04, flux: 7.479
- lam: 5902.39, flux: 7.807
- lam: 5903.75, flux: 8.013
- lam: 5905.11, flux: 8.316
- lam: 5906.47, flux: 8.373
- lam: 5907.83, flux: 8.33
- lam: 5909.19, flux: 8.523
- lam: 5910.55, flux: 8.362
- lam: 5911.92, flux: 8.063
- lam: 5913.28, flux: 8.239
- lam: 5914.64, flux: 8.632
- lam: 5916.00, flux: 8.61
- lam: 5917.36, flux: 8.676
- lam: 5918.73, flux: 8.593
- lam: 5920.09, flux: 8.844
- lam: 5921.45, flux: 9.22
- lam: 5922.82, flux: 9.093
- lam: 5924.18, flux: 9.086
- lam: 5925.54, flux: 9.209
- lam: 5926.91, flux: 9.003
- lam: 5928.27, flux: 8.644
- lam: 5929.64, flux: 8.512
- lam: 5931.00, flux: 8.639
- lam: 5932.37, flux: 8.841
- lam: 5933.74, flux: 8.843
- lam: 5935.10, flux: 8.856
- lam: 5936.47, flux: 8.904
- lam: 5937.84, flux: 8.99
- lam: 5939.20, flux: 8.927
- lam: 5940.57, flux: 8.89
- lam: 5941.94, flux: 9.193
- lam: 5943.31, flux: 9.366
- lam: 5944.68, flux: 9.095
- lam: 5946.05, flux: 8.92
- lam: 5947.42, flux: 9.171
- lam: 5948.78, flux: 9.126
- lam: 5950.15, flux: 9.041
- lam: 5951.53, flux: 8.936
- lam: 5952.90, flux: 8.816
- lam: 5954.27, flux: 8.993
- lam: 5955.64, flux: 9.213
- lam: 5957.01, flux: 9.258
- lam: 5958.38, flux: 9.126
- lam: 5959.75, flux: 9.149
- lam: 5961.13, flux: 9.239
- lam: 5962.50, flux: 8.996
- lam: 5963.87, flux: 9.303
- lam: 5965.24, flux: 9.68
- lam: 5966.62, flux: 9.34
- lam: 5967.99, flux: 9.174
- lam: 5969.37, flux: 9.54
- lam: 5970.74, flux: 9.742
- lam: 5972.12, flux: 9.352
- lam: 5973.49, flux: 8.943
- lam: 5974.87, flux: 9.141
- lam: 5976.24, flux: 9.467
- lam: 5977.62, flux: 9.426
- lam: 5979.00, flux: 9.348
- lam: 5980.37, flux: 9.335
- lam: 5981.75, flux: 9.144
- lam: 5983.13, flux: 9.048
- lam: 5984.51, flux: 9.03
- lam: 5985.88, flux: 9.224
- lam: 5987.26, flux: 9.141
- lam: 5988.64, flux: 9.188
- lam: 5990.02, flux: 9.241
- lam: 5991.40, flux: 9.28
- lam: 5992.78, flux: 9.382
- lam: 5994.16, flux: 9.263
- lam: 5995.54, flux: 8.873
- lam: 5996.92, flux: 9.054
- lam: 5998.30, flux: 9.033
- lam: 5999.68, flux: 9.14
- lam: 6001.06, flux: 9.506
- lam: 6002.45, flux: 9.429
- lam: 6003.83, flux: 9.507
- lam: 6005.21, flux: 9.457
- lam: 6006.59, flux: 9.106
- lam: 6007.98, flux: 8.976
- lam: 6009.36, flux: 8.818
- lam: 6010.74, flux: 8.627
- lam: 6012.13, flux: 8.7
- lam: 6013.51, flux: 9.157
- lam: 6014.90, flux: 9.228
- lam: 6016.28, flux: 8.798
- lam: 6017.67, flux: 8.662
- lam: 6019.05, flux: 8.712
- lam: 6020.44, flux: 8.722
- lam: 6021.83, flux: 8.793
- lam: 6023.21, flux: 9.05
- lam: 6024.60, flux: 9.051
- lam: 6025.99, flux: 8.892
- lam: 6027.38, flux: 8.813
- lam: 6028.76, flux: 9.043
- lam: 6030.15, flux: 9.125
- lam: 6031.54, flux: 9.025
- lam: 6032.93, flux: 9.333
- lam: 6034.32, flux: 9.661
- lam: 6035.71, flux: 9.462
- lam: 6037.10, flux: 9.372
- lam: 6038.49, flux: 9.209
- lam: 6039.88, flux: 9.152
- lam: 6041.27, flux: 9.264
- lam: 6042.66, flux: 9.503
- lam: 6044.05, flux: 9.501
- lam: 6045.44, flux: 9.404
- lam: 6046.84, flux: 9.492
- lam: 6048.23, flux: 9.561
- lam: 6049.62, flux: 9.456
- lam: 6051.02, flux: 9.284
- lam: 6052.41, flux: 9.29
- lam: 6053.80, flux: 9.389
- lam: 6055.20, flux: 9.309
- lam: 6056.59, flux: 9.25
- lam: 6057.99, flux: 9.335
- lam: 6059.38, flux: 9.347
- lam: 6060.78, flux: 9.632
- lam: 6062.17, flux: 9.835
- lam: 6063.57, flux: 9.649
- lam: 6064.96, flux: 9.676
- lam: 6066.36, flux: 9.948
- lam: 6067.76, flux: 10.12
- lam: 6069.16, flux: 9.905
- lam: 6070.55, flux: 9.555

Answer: 1.13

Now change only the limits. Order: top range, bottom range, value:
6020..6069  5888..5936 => 1.20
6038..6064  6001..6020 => 1.06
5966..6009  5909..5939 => 1.08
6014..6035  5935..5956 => 1.02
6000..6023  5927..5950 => 1.03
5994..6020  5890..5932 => 1.15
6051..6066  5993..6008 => 1.05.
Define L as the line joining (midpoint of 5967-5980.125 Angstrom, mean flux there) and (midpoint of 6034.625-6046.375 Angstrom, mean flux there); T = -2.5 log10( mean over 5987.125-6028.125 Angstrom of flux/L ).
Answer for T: 0.04 mag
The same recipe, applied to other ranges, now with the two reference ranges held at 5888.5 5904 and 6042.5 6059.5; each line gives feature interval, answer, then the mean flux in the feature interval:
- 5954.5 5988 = -0.13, 9.26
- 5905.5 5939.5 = -0.17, 8.72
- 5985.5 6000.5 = -0.08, 9.17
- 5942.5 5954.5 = -0.16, 9.05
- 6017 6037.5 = 0.00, 9.04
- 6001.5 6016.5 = -0.04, 9.09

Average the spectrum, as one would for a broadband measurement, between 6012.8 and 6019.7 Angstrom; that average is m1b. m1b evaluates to 8.92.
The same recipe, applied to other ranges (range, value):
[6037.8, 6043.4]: 9.29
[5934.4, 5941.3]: 8.92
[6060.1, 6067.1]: 9.75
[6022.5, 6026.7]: 8.99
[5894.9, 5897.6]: 6.99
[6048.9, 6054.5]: 9.36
